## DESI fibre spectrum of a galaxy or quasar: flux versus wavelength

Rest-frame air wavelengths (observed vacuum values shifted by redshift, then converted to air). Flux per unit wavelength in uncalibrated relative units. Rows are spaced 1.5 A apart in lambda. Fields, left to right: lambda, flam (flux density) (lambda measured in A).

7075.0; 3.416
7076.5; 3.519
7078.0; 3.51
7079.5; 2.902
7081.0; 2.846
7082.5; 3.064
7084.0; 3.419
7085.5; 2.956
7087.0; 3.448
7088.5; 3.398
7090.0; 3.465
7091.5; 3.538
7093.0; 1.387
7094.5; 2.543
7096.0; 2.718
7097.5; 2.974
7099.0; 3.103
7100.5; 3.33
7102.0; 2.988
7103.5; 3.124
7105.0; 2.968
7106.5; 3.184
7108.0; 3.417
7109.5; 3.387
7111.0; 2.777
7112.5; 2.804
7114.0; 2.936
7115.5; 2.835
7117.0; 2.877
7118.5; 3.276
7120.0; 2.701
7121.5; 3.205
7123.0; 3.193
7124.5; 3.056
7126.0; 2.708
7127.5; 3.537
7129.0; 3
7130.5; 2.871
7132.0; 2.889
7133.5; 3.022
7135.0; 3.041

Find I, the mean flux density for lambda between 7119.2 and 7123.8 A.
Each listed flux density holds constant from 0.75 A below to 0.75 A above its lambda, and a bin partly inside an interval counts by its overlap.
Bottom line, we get 3.04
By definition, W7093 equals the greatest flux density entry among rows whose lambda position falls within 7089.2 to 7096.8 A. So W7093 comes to 3.538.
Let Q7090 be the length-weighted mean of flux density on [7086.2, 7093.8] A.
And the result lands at 3.04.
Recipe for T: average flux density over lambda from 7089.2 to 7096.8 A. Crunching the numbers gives 2.74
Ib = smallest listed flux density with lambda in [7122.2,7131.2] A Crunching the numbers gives 2.708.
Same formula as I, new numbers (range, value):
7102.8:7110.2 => 3.22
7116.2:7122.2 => 3.01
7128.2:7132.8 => 2.93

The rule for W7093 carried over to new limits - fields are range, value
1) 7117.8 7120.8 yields 3.276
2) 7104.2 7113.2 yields 3.417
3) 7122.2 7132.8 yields 3.537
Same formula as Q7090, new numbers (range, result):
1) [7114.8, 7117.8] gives 2.86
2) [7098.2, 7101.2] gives 3.21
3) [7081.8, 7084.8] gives 3.24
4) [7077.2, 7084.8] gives 3.15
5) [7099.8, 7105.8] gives 3.1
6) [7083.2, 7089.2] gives 3.3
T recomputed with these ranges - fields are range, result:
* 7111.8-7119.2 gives 2.94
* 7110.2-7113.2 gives 2.8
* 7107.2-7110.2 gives 3.4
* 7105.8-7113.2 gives 3.12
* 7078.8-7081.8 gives 2.88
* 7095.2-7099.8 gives 2.93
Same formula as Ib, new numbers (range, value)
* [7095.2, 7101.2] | 2.718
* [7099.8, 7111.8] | 2.777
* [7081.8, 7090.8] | 2.956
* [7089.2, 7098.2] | 1.387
